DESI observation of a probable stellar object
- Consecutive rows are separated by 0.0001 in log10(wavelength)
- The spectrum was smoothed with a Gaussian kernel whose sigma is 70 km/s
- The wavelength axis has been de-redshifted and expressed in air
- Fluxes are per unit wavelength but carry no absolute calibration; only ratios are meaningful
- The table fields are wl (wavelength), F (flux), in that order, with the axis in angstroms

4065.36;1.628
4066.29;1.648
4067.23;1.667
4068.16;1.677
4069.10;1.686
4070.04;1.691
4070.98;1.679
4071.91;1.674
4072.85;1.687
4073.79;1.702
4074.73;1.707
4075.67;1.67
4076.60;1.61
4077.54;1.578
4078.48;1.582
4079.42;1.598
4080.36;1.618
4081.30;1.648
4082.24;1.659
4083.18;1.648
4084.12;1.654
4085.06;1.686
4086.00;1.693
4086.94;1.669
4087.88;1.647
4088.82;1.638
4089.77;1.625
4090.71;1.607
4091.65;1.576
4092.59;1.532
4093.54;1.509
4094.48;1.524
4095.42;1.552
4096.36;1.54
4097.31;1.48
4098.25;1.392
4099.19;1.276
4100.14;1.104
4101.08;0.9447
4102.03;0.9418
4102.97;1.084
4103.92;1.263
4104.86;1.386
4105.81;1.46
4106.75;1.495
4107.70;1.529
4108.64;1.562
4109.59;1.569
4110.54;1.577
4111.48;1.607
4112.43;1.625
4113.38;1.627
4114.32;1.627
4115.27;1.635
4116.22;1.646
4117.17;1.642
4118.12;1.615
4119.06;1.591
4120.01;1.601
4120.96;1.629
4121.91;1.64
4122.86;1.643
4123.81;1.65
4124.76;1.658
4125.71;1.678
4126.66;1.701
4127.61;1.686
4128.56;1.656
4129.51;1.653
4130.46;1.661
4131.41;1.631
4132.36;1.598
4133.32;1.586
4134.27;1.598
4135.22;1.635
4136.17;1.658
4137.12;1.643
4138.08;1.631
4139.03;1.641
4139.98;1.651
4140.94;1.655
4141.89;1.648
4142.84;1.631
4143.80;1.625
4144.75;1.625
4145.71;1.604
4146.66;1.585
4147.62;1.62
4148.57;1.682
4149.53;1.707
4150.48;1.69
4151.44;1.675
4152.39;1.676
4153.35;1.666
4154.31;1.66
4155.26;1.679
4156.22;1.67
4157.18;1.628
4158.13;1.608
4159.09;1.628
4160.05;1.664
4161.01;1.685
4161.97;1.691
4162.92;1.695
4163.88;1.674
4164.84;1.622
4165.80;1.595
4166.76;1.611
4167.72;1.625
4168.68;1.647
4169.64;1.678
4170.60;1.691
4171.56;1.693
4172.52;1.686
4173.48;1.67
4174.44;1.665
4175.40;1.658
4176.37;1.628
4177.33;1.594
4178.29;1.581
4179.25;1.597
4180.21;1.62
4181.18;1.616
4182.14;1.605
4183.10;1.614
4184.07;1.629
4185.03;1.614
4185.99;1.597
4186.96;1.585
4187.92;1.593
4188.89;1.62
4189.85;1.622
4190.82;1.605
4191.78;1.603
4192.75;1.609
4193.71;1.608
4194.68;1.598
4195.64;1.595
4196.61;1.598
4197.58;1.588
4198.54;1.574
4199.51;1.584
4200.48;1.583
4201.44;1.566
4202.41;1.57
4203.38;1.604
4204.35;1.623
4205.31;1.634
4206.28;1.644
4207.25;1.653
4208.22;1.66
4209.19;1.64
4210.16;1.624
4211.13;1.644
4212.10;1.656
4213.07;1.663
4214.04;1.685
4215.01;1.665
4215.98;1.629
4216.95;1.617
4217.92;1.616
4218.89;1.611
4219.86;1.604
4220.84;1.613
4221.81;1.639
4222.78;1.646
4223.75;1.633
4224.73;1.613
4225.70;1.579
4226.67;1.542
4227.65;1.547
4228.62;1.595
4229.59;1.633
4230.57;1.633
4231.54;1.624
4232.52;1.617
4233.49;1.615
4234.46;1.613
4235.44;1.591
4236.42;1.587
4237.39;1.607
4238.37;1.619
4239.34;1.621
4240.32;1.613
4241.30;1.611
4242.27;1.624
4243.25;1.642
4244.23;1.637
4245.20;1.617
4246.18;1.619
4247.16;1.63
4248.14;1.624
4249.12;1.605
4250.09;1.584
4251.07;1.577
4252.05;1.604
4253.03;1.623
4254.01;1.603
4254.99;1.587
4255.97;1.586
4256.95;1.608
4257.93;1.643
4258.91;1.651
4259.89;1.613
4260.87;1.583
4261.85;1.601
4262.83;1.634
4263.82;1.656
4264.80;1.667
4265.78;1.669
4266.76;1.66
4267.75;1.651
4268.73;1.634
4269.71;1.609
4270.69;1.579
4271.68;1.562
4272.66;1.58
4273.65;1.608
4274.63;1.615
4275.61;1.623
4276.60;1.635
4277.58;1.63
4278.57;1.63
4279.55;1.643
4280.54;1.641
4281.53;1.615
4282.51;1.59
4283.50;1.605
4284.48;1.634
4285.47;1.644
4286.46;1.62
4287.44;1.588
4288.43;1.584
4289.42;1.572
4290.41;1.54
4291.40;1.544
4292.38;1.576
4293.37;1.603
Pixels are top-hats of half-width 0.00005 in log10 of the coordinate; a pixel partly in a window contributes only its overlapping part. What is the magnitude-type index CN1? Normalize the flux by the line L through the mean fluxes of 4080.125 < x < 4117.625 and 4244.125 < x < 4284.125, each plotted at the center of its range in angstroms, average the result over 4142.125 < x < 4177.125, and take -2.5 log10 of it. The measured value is -0.070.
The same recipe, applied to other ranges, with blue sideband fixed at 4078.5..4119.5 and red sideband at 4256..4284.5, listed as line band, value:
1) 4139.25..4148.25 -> -0.056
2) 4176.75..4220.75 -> -0.024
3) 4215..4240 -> -0.010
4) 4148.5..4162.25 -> -0.076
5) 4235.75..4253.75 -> -0.004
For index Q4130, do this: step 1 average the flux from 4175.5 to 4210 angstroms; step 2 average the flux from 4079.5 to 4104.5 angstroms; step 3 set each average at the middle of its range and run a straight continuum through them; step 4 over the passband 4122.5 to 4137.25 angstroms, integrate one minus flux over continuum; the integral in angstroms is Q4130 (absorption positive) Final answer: -1.1 angstroms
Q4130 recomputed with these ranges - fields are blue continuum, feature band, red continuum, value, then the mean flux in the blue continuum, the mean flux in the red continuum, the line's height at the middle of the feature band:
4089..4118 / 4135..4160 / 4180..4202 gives -1.8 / 1.47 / 1.6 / 1.53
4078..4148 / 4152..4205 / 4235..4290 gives -1.3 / 1.57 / 1.62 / 1.59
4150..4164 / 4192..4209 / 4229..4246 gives 0.4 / 1.67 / 1.62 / 1.64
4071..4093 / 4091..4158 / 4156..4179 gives 3.1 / 1.64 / 1.65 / 1.64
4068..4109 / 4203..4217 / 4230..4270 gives -0.4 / 1.53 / 1.62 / 1.6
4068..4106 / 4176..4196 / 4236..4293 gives -0.4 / 1.53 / 1.61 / 1.58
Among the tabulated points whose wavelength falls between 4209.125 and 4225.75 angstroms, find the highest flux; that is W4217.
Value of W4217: 1.685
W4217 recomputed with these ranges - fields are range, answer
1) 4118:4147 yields 1.701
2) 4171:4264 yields 1.693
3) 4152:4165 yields 1.695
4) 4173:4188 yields 1.67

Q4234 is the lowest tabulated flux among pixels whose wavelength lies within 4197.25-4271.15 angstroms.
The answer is 1.542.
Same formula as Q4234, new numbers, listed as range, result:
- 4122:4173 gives 1.585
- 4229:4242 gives 1.587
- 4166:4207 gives 1.566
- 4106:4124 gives 1.495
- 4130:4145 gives 1.586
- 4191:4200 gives 1.574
